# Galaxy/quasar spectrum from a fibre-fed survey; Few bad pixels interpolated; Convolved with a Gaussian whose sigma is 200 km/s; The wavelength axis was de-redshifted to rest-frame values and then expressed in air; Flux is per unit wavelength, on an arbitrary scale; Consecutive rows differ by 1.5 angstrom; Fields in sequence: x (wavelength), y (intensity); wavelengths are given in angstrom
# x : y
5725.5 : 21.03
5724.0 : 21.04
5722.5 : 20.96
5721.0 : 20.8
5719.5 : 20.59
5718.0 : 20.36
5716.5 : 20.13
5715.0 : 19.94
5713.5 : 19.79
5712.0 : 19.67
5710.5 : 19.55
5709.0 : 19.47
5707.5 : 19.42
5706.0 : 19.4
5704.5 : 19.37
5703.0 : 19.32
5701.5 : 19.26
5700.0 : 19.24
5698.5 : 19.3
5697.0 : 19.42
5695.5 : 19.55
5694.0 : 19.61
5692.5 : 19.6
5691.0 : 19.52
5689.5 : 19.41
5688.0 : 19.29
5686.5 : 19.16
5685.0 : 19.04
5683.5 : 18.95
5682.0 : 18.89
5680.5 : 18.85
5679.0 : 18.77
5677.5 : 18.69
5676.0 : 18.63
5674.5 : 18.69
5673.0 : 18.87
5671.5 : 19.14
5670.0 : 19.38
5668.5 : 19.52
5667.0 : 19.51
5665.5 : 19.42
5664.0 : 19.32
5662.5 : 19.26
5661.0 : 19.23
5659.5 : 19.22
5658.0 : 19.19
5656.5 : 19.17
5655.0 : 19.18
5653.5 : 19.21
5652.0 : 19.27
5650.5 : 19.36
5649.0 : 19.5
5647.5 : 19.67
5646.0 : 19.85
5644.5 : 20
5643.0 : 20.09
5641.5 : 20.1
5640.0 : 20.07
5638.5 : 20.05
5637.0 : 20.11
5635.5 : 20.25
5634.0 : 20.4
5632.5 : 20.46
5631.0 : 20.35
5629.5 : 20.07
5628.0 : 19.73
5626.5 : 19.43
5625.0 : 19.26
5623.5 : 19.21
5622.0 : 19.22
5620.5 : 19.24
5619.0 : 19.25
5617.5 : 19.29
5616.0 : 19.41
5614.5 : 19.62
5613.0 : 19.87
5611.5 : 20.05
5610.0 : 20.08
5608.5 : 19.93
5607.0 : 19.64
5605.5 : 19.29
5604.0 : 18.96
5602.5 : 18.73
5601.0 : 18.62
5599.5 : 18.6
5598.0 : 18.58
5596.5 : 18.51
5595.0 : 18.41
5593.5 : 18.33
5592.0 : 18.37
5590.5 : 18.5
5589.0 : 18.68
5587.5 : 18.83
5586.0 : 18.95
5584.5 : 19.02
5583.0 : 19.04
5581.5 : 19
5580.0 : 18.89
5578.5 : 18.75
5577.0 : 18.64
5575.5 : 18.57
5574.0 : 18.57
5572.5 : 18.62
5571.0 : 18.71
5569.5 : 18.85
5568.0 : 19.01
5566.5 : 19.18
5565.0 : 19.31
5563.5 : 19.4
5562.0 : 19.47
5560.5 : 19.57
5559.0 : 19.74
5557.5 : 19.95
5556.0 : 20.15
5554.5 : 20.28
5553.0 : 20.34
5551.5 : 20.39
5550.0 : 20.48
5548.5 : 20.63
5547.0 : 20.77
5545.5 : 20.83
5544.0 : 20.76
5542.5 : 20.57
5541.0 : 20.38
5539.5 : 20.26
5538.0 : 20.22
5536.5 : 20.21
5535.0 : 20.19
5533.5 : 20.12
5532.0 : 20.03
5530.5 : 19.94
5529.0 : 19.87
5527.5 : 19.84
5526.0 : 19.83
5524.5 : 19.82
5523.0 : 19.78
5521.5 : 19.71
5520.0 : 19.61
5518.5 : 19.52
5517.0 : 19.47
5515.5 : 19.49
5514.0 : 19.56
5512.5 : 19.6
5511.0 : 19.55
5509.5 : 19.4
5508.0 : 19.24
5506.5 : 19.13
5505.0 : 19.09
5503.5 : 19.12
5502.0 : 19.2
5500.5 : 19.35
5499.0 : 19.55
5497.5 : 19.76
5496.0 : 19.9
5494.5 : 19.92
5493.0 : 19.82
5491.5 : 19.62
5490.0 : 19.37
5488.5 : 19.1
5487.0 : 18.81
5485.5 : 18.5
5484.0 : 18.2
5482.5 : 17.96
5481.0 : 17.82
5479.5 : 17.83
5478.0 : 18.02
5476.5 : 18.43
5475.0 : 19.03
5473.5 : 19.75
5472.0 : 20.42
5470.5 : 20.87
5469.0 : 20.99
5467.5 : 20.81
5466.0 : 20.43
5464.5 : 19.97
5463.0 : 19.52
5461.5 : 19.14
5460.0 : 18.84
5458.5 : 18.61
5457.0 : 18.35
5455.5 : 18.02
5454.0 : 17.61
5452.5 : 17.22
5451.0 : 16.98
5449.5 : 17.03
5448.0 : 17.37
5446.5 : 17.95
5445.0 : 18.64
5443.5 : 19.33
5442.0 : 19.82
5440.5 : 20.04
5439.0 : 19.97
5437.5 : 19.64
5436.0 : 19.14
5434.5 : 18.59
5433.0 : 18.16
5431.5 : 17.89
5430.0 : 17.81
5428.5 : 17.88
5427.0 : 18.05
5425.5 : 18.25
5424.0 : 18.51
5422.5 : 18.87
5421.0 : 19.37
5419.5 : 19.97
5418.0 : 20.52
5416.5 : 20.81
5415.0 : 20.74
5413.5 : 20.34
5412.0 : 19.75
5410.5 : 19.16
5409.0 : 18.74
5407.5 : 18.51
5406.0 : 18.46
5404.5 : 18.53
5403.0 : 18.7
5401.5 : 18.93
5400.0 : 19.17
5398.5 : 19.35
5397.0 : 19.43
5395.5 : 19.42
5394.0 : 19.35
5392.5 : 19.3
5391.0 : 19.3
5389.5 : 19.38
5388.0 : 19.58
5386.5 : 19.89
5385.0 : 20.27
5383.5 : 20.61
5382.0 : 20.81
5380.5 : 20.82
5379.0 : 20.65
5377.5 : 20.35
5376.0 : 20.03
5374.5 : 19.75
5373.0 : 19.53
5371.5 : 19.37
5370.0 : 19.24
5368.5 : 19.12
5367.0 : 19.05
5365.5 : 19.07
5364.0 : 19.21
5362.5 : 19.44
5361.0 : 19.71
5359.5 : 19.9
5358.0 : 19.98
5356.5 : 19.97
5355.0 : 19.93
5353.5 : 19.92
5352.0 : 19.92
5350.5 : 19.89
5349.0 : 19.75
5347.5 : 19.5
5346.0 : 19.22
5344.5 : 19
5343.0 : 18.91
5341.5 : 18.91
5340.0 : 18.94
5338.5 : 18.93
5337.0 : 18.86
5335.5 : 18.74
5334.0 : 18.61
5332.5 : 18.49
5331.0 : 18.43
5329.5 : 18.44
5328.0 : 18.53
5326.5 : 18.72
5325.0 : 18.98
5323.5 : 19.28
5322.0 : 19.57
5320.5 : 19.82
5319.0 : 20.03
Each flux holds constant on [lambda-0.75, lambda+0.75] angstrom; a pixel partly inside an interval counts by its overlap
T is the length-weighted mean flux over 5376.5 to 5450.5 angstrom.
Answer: 19.2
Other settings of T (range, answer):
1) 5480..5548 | 19.6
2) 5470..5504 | 19.1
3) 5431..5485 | 18.8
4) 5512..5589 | 19.7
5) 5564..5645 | 19.3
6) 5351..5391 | 19.8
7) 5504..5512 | 19.3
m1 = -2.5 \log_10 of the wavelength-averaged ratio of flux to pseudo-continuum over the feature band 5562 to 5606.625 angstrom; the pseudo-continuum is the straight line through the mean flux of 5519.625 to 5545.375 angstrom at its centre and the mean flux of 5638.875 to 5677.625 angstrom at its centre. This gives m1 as 0.06 mag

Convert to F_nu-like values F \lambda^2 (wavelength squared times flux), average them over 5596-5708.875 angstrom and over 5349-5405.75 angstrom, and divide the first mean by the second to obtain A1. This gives 1.1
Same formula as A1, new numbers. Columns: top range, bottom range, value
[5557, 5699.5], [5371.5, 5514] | 1.07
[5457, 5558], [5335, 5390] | 1.06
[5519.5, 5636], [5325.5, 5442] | 1.08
